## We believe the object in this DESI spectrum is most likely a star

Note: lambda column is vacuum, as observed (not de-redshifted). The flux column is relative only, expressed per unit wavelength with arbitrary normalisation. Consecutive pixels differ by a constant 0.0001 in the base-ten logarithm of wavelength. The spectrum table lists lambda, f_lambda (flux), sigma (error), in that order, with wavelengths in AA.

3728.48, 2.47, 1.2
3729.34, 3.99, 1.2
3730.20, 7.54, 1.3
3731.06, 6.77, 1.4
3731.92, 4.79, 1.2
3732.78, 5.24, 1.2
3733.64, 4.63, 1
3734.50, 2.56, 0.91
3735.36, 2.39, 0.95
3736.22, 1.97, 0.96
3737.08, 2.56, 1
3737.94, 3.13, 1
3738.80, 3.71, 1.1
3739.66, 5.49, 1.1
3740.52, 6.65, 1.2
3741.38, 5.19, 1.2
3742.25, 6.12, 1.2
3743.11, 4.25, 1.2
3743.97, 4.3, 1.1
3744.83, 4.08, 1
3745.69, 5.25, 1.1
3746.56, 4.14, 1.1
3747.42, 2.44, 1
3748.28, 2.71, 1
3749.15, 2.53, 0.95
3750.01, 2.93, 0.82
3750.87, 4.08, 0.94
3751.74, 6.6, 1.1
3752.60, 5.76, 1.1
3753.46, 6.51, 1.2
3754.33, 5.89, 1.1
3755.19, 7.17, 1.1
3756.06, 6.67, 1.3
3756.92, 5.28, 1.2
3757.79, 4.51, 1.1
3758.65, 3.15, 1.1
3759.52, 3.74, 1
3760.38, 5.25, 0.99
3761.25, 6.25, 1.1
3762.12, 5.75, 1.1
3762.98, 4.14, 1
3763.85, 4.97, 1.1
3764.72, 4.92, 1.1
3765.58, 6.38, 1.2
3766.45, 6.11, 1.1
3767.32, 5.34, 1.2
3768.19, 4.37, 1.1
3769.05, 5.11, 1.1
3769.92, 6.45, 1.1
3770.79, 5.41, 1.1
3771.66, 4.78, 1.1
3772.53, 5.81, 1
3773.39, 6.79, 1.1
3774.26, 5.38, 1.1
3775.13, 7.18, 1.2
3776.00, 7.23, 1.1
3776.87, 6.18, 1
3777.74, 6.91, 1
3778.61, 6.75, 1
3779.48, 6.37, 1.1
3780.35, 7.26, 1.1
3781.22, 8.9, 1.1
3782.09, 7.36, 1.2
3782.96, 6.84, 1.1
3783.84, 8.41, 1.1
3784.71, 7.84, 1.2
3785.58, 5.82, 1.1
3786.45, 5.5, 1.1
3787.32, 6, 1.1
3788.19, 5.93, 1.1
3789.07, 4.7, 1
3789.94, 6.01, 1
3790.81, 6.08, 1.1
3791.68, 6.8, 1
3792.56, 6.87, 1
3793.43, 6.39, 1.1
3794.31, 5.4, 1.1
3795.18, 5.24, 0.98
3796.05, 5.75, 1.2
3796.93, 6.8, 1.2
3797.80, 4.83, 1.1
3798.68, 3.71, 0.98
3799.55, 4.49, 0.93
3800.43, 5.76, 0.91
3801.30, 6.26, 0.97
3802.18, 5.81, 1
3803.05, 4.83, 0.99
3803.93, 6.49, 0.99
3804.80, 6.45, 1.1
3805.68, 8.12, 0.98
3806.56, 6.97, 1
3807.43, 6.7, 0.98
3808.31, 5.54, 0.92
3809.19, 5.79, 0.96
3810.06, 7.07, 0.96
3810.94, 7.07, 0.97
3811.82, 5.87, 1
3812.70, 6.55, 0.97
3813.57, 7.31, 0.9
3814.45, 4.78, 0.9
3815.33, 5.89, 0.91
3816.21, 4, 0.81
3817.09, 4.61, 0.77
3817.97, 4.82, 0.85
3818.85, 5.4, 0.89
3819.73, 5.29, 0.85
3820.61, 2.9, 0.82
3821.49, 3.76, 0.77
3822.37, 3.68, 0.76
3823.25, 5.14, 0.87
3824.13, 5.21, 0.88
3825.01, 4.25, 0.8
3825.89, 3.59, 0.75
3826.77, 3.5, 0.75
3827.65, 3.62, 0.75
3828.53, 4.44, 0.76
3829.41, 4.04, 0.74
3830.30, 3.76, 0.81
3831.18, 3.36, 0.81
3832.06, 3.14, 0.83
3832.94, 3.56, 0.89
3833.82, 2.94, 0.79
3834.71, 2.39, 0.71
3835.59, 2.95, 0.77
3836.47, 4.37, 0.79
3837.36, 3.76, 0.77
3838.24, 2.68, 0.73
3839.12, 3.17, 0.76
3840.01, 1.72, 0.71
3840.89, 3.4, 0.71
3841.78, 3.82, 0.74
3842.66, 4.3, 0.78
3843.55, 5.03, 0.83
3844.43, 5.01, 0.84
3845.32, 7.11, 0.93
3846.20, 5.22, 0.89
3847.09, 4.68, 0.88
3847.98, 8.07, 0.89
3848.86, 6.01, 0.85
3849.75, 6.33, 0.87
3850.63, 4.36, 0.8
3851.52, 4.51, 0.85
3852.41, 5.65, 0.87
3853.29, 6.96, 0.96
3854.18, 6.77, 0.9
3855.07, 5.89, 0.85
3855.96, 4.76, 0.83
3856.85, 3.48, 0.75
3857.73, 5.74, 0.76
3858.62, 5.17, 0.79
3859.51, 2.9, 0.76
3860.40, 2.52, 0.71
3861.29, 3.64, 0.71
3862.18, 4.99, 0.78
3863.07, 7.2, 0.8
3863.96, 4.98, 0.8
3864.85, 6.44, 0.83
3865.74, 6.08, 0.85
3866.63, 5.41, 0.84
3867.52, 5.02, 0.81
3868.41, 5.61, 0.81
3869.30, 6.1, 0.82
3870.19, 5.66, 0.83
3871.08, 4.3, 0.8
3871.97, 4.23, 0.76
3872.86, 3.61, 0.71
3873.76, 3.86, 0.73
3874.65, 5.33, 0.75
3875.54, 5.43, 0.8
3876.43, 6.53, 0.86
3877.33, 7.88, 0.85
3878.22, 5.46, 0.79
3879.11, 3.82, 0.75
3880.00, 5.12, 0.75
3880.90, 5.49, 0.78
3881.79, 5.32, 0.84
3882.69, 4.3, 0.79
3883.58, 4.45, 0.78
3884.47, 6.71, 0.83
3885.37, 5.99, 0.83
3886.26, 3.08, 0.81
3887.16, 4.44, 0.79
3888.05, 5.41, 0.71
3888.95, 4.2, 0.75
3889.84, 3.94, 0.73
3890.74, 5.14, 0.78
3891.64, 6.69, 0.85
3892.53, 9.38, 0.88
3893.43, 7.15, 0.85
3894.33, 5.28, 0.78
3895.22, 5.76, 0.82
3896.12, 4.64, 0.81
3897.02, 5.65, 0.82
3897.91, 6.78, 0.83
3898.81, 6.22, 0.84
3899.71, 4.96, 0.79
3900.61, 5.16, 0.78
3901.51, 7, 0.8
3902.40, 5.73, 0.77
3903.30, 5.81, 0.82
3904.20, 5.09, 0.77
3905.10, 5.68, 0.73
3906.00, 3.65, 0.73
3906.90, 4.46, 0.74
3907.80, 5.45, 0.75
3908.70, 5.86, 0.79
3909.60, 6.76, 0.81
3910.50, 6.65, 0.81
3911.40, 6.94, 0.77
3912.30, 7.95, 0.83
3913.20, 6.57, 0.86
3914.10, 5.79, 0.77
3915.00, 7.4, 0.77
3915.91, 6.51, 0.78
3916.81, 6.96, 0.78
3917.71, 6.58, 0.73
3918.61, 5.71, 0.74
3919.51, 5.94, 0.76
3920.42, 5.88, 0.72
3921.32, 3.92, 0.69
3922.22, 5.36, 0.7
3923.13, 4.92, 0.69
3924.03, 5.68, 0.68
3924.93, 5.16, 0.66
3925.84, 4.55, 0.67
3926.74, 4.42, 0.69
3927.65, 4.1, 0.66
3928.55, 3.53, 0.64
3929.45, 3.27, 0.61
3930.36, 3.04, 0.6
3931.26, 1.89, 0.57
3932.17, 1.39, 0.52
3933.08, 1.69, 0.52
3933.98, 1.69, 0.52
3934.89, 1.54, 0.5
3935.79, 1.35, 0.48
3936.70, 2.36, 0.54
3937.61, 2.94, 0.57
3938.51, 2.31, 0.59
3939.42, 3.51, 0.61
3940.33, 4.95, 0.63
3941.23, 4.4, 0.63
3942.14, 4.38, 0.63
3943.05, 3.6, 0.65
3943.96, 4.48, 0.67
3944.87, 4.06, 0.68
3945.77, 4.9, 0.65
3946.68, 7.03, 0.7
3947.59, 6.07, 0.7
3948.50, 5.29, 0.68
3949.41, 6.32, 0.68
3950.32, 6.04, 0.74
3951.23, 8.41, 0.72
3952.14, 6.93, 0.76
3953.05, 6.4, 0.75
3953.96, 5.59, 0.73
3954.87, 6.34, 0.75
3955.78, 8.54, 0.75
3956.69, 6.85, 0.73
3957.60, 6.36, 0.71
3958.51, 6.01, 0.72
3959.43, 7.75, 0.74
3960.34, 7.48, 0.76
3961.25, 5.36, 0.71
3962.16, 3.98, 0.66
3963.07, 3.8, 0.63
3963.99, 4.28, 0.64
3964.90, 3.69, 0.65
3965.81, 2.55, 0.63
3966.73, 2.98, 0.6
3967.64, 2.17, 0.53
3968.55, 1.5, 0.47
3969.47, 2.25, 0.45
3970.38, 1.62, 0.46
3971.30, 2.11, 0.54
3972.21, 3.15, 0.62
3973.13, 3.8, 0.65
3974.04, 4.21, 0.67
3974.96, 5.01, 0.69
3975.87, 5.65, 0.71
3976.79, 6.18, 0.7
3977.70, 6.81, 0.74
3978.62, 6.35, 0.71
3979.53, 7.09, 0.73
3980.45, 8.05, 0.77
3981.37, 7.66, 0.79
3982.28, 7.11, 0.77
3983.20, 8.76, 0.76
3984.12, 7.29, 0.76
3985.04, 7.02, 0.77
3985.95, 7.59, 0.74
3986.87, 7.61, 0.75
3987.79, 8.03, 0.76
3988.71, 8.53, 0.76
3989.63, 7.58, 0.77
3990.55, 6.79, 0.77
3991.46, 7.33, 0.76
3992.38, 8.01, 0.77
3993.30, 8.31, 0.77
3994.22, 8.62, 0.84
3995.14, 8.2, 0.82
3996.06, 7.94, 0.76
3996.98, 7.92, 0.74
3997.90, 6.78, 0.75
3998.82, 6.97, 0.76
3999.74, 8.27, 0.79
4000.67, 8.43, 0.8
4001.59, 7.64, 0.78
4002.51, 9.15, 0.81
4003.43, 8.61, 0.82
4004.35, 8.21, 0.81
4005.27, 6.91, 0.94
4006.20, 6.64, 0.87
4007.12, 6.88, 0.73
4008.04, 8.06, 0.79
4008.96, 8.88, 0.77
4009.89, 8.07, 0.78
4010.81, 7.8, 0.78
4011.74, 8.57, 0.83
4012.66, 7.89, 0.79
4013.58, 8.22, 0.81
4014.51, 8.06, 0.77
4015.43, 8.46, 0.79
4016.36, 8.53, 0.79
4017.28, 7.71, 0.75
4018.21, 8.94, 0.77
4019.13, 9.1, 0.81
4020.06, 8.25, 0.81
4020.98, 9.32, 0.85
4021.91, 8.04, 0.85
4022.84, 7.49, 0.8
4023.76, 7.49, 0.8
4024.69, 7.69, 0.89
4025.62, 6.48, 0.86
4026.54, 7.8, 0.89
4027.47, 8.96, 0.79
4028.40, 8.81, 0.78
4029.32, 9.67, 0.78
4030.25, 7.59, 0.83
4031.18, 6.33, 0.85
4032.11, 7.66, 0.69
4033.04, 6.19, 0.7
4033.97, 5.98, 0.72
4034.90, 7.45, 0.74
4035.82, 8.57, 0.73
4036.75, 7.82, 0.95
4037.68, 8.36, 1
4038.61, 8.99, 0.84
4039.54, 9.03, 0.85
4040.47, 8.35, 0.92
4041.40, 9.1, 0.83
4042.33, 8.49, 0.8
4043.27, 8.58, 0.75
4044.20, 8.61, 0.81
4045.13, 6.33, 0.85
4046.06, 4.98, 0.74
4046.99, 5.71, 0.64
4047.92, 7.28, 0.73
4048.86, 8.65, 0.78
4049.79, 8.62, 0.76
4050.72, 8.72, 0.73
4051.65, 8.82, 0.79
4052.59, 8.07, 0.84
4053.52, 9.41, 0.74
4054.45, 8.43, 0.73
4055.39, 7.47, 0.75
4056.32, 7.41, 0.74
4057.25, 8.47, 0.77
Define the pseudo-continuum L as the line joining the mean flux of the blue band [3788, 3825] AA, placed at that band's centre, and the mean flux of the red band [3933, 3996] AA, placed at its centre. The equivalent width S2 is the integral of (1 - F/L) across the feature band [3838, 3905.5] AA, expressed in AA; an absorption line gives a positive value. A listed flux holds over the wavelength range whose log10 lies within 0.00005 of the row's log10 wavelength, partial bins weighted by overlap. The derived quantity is 3.8 AA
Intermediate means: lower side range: 5.62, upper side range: 5.44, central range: 5.24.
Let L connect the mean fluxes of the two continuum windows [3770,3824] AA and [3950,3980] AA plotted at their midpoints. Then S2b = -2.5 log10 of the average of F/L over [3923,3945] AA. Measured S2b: 0.476 mag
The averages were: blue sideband 5.97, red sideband 5.06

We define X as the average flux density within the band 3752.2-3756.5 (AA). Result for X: 6.41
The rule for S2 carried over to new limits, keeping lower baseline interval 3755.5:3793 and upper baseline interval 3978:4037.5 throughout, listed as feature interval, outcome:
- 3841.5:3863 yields 4.7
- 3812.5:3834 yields 6.7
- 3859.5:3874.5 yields 4.0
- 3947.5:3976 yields 9.7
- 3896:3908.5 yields 2.7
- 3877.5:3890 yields 3.5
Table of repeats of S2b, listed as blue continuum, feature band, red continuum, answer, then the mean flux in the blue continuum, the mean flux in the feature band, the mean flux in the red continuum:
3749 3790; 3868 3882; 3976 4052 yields 0.27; 5.84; 5.23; 7.84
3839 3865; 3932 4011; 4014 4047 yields 0.20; 5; 5.85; 7.94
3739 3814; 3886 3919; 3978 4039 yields 0.18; 5.75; 5.87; 7.87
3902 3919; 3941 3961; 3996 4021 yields 0.14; 6.08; 6.07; 8.06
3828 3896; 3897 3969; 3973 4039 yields 0.24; 4.91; 5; 7.68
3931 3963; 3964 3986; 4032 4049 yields 0.16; 4.81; 4.97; 7.67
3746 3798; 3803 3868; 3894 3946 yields 0.09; 5.72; 4.9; 4.79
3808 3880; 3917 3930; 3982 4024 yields 0.27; 4.83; 4.96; 7.96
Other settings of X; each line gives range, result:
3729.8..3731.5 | 7.13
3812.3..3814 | 6.97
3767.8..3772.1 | 5.23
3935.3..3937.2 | 1.87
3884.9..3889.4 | 4.63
